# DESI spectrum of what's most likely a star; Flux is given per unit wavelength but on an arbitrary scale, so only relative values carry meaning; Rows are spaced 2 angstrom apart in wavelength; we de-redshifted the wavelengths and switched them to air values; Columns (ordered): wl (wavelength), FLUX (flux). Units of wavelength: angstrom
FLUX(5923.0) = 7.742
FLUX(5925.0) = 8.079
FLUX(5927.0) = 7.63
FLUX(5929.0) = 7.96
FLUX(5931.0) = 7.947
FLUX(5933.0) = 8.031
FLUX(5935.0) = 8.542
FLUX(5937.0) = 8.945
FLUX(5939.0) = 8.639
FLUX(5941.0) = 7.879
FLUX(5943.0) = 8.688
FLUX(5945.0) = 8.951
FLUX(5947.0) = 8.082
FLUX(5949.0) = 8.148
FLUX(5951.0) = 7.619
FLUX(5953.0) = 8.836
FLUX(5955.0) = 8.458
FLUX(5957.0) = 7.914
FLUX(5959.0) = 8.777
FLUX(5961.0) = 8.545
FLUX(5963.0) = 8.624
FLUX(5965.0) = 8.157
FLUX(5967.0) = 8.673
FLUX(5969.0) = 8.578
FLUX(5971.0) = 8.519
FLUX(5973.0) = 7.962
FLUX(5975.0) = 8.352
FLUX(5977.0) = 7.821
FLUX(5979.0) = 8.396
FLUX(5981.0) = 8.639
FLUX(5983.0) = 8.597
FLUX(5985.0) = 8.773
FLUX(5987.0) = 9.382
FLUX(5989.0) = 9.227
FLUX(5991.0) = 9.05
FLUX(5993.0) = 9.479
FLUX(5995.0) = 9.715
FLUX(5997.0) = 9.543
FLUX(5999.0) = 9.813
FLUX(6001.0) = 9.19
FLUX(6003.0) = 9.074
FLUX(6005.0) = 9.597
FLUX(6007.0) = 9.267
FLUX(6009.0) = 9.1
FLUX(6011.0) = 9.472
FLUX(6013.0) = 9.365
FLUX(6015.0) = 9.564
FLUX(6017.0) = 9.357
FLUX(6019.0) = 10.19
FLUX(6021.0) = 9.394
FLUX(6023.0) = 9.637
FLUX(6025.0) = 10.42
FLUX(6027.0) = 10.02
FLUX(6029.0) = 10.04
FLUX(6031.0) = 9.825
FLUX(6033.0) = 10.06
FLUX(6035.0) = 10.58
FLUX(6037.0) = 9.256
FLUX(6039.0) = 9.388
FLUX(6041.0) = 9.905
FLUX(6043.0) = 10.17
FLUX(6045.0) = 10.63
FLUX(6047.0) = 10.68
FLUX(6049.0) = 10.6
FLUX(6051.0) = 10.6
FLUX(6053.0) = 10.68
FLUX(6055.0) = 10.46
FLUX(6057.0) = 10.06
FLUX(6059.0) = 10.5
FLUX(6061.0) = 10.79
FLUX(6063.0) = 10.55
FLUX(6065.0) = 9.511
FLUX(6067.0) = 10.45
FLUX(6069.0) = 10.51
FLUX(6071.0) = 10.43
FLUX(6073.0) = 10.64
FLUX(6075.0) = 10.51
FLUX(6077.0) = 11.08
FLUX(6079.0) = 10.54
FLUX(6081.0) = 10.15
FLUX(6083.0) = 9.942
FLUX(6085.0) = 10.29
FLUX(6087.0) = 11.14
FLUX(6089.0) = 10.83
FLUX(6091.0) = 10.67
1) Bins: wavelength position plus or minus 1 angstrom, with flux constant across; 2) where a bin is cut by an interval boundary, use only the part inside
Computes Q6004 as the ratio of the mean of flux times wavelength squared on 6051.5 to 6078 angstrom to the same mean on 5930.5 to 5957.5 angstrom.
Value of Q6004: 1.3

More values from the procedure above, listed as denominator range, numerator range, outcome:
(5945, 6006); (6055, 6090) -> 1.24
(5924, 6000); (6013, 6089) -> 1.23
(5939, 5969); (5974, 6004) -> 1.08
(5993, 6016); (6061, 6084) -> 1.13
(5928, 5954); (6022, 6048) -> 1.24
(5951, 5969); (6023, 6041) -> 1.20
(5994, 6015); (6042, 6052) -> 1.13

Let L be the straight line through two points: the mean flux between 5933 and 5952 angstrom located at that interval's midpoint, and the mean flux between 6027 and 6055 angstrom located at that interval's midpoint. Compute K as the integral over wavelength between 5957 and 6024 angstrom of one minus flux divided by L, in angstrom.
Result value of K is 1.8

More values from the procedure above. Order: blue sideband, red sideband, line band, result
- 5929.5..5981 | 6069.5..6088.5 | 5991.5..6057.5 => -1.8 angstrom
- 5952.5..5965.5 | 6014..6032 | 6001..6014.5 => 0.3 angstrom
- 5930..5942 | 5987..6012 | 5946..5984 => 2.0 angstrom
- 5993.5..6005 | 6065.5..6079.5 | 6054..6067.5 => 0.1 angstrom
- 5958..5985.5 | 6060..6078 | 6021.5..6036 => -0.6 angstrom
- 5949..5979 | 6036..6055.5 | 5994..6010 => -0.3 angstrom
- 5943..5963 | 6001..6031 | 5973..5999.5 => 0.3 angstrom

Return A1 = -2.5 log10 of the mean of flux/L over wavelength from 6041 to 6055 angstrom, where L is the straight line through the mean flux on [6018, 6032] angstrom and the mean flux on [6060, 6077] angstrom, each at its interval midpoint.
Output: -0.03 mag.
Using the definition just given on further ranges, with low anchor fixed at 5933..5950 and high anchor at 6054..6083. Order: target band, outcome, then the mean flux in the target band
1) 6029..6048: -0.01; 10.1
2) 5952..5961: 0.02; 8.5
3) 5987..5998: -0.02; 9.4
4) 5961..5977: 0.06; 8.38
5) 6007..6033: 0.00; 9.7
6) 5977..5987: 0.06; 8.6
